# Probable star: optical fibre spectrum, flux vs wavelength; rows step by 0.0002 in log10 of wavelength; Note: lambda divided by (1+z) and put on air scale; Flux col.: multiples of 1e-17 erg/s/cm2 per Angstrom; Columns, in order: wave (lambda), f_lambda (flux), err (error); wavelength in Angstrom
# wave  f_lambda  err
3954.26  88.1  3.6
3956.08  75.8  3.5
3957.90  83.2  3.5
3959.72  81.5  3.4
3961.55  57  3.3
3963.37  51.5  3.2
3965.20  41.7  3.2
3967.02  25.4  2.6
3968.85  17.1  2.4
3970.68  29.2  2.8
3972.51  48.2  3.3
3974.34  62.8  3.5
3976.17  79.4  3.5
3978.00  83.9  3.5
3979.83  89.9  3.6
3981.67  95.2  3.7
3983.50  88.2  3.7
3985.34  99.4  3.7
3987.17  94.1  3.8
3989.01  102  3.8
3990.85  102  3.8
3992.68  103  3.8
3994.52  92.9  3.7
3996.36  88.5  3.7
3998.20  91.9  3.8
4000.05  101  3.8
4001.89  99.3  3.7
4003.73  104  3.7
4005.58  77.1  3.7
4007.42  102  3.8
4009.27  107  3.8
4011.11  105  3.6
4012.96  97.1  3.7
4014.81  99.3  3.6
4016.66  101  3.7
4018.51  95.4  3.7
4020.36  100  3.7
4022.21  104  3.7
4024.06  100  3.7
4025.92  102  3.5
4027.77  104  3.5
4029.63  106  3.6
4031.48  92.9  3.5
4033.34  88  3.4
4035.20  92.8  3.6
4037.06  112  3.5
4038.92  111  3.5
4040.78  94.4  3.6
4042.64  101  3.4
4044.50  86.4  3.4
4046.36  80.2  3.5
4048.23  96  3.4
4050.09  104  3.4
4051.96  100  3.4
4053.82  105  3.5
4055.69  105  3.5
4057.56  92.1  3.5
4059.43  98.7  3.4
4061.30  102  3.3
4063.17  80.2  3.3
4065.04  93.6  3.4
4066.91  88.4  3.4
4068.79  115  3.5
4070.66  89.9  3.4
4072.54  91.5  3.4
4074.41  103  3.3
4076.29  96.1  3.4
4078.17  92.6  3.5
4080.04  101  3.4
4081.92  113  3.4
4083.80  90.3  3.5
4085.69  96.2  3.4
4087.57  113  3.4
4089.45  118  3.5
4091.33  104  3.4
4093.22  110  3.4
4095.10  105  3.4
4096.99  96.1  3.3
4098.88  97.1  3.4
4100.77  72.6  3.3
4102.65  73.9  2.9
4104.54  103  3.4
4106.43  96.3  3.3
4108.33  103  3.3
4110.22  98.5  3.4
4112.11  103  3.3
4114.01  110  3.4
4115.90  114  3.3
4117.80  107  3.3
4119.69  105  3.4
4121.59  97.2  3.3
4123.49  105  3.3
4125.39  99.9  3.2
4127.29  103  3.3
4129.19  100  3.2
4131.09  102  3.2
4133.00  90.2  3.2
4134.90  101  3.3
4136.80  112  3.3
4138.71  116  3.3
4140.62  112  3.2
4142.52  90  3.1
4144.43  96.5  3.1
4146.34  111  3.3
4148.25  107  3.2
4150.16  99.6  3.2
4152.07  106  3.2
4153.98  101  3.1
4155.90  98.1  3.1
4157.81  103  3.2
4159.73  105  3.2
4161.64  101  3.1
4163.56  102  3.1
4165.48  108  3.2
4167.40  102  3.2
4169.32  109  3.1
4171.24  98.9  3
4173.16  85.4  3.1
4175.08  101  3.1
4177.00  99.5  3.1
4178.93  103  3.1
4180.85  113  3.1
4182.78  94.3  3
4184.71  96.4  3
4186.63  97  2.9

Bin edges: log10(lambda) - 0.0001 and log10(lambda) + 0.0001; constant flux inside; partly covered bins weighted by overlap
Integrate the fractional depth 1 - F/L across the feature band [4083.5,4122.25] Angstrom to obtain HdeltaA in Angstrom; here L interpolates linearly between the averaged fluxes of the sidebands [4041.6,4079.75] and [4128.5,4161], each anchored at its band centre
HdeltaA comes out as -0.49 Angstrom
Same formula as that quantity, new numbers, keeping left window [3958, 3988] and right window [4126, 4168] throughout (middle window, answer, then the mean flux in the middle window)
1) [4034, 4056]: -4.8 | 98.7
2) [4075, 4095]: -3.1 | 103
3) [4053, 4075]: -3.0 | 96.9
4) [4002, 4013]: -3.9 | 98.9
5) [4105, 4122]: -1.4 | 104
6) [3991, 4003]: -4.4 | 96.7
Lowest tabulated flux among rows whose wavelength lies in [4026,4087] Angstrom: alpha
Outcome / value 80.2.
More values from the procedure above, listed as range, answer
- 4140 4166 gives 90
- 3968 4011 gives 17.1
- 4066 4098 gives 88.4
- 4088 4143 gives 72.6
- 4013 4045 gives 86.4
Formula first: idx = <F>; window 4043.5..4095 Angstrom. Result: 98.8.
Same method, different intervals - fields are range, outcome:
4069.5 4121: 100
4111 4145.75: 104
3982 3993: 97.8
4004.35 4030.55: 100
